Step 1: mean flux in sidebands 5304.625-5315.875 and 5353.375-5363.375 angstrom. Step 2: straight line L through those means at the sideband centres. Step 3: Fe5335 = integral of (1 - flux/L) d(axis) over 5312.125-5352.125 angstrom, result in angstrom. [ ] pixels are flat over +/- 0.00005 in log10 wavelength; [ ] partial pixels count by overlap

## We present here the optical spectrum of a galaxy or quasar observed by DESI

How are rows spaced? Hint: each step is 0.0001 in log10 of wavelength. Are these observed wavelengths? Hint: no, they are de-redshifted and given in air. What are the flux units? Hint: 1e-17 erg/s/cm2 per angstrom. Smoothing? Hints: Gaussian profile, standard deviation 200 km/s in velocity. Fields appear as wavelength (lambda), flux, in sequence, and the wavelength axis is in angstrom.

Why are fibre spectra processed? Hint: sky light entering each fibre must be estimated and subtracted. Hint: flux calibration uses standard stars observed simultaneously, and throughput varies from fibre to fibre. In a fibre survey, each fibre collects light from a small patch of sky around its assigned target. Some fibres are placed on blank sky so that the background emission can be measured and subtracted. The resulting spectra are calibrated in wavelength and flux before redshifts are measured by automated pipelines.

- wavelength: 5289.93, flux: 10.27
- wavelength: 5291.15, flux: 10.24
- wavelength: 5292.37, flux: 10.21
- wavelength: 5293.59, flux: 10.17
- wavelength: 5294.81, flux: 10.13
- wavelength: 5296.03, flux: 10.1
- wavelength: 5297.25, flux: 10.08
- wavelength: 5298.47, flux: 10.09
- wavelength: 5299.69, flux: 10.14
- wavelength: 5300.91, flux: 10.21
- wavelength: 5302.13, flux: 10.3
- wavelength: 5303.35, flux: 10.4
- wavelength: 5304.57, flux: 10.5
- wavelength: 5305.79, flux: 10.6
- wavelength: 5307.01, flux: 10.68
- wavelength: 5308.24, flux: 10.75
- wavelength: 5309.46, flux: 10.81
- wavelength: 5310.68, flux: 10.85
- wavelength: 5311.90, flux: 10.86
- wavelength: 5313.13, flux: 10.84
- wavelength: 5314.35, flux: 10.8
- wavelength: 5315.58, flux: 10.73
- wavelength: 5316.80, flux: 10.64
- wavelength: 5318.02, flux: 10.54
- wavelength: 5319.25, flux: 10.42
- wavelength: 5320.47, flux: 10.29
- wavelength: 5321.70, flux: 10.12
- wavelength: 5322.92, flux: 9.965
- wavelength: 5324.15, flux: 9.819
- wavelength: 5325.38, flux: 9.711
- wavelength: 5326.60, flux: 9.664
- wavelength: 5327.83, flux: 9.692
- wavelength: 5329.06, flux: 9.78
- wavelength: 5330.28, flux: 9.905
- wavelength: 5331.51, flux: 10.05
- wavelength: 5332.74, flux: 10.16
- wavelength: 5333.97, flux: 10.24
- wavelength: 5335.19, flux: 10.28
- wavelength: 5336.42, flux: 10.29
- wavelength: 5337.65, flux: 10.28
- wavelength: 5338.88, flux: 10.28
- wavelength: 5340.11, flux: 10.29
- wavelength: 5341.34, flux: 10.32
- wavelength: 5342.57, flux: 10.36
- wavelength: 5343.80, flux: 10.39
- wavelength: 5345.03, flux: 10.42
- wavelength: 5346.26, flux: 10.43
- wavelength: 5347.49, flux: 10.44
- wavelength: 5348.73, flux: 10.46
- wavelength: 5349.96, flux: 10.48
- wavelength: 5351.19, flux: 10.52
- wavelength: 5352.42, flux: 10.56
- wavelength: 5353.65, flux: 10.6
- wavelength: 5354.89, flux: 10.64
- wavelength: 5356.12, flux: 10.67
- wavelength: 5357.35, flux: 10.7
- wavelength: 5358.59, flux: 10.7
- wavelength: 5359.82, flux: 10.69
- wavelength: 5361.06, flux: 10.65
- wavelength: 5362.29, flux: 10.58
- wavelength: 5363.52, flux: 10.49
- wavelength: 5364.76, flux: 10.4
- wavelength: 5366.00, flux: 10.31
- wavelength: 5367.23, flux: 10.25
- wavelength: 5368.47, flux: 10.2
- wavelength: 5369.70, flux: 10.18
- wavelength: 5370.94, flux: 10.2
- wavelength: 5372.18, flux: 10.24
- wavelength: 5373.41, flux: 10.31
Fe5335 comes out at 1.6 angstrom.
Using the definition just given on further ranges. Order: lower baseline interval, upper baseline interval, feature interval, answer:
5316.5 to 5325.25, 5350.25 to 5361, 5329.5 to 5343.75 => 0.2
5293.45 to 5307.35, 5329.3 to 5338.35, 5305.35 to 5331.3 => -0.3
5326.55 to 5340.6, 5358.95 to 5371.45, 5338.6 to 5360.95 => -0.6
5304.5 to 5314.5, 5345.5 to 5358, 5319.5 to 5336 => 1.0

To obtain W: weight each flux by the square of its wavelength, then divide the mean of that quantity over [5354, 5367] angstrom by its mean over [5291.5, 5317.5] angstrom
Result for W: 1.0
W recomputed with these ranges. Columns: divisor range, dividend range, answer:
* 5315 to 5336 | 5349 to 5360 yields 1.06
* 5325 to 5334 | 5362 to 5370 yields 1.06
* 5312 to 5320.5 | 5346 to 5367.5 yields 1.01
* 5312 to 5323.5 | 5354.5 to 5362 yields 1.03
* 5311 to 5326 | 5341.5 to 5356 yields 1.02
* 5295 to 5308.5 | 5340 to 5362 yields 1.04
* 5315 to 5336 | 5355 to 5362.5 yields 1.07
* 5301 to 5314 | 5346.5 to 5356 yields 1.01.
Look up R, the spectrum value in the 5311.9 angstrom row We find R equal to 10.86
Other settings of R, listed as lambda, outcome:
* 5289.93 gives 10.27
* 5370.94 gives 10.2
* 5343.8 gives 10.39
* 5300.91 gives 10.21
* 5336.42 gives 10.29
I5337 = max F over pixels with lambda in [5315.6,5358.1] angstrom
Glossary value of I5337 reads 10.7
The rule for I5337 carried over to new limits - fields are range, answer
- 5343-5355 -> 10.64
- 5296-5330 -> 10.86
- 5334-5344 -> 10.39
